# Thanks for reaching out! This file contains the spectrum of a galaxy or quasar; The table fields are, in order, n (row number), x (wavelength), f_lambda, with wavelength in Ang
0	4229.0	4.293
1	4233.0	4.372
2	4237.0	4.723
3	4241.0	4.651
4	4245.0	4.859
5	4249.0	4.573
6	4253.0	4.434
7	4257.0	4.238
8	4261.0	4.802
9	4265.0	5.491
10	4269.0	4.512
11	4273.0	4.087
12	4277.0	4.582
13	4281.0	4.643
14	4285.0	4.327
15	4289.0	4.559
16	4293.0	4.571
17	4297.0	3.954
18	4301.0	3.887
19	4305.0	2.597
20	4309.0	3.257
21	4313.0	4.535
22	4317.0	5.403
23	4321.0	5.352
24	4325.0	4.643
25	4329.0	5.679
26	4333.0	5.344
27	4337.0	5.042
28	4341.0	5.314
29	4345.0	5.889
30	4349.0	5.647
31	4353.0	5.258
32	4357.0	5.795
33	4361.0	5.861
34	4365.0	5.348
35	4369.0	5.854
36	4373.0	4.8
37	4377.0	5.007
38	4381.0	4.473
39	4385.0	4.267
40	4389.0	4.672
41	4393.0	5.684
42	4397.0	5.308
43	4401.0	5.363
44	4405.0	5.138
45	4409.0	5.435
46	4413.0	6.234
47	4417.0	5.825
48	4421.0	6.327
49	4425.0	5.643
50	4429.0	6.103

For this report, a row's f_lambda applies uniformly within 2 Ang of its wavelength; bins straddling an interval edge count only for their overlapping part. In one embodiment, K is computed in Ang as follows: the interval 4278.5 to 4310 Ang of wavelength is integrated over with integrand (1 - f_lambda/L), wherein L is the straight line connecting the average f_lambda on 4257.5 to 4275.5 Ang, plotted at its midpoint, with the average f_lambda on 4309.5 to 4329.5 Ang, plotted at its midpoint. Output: 5.3 Ang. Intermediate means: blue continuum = 4.68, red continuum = 4.94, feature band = 4.01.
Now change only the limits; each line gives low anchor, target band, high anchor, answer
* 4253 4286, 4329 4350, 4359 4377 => -1.2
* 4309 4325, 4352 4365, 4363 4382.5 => -1.5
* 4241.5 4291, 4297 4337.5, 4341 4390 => 3.4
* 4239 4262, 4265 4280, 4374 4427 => 0.4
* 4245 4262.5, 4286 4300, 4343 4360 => 1.9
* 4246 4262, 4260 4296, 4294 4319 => -2.8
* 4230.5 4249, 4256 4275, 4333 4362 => 0.8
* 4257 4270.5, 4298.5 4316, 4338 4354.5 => 5.1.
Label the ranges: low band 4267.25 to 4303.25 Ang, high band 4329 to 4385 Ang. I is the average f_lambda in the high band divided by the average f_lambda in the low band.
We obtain 1.2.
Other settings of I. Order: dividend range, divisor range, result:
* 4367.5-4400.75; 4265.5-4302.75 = 1.14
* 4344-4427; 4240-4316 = 1.24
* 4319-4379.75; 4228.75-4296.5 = 1.18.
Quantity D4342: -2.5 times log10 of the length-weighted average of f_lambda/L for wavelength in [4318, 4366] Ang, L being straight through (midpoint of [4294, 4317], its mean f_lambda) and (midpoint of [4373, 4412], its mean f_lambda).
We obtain -0.242 mag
